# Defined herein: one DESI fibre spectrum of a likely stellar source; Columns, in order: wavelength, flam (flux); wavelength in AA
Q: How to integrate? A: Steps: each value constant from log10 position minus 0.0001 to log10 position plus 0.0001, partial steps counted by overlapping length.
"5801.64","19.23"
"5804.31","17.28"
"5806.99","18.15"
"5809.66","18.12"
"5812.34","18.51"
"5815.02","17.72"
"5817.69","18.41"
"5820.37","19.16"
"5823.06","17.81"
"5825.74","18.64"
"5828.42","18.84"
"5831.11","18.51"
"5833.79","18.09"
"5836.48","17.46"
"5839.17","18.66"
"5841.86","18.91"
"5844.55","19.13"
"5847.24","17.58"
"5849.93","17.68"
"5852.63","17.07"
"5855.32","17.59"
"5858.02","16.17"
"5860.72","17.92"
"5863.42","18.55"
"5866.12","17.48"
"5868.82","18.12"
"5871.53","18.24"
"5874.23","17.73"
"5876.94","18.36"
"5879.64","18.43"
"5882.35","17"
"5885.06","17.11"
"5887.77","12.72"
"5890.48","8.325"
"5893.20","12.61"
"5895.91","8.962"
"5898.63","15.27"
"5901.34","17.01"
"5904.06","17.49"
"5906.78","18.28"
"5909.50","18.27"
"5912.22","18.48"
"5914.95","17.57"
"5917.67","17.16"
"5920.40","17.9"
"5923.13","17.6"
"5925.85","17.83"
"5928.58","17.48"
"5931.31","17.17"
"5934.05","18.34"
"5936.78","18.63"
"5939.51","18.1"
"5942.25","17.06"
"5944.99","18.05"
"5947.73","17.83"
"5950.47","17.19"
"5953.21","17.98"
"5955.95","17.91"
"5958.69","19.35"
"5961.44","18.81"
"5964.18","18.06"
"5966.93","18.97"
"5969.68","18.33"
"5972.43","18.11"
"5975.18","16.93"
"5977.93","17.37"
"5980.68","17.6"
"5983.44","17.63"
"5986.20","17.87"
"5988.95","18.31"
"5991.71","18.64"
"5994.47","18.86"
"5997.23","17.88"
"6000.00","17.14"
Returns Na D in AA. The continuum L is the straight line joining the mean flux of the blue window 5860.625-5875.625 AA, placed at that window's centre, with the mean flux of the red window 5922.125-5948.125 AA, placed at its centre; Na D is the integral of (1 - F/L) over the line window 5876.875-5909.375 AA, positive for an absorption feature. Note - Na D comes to 5.1 AA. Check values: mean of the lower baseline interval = 18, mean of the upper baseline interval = 17.8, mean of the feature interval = 15.1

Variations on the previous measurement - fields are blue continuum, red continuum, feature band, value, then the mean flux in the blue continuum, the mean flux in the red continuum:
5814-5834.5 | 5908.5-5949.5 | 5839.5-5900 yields 5.8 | 18.4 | 17.8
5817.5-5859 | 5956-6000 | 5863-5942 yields 6.0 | 18.1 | 18.1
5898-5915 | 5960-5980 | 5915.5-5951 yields 0.1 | 17.6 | 18.1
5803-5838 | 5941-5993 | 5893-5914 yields 2.4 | 18.2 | 18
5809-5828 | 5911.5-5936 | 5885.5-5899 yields 4.7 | 18.4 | 17.7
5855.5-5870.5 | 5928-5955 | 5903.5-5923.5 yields -0.1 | 17.6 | 17.8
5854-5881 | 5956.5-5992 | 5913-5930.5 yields 0.4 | 17.9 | 18.1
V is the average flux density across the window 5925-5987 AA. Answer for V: 17.9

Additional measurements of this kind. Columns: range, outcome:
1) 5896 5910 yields 16.5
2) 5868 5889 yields 17.2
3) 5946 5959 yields 18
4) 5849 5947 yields 16.9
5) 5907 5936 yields 17.8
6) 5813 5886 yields 18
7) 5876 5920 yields 15.8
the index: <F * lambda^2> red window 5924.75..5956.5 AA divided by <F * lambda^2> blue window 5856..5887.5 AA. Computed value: 1.04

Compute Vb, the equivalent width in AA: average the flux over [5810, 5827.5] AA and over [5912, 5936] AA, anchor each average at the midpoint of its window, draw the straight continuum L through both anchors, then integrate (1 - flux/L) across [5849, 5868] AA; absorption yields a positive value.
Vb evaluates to 0.64 AA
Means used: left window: 18.4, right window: 17.7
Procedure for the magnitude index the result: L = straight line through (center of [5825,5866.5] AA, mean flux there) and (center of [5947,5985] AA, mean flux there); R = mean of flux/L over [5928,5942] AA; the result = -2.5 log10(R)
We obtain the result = 0.01 mag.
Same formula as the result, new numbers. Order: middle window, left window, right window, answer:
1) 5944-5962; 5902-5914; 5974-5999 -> -0.01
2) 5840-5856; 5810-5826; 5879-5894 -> -0.09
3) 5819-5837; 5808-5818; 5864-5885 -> -0.02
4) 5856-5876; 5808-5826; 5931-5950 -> 0.02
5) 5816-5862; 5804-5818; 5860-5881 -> 0.00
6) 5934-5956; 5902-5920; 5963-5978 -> 0.00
